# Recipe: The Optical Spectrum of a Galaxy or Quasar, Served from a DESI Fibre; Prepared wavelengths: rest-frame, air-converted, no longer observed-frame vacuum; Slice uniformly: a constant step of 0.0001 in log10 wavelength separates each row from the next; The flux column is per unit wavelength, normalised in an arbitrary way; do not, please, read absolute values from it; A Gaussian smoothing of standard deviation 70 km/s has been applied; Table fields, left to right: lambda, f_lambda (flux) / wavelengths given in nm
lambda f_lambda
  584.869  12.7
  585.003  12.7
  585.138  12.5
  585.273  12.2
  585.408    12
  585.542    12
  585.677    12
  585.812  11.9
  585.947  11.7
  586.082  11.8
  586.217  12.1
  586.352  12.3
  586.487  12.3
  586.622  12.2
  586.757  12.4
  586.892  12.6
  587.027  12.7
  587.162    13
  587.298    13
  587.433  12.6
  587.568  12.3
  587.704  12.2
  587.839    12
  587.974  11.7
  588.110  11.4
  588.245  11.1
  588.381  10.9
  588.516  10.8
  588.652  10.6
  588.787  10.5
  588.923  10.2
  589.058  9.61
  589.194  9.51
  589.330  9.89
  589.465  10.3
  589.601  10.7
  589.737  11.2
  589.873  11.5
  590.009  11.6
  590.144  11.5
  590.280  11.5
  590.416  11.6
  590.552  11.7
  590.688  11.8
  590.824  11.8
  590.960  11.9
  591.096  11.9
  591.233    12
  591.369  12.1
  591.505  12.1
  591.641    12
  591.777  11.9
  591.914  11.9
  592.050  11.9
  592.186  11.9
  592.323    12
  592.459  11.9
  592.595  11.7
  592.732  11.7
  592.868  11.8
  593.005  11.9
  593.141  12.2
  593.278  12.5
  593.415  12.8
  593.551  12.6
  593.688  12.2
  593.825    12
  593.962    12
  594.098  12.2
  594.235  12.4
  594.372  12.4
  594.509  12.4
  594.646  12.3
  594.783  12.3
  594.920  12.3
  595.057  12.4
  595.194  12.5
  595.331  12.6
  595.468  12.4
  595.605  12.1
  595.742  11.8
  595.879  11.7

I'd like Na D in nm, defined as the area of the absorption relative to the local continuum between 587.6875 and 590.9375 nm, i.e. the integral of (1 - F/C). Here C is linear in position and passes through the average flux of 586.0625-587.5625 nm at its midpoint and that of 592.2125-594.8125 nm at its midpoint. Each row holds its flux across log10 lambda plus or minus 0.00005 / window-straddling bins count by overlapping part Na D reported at 0.34 nm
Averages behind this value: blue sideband 12.5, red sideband 12.2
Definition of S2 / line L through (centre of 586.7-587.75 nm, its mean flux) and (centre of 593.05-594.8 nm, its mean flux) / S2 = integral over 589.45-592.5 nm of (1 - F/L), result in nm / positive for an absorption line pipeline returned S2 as 0.18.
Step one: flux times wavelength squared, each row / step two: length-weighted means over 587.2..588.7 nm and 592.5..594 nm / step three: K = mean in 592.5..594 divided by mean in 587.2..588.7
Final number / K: 1.1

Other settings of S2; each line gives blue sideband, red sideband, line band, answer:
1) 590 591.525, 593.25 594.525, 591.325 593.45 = 0.01 nm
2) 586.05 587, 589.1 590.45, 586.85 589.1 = 0.01 nm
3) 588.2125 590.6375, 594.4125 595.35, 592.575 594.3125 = -0.03 nm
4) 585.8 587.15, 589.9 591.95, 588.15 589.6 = 0.20 nm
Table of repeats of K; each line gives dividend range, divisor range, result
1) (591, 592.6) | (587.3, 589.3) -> 1.09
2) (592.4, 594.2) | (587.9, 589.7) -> 1.16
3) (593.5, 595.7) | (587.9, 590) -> 1.17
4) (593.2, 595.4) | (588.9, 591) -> 1.14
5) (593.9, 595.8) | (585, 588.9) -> 1.06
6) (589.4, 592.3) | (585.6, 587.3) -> 0.96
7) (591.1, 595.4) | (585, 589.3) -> 1.06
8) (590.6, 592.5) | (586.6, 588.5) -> 1.00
